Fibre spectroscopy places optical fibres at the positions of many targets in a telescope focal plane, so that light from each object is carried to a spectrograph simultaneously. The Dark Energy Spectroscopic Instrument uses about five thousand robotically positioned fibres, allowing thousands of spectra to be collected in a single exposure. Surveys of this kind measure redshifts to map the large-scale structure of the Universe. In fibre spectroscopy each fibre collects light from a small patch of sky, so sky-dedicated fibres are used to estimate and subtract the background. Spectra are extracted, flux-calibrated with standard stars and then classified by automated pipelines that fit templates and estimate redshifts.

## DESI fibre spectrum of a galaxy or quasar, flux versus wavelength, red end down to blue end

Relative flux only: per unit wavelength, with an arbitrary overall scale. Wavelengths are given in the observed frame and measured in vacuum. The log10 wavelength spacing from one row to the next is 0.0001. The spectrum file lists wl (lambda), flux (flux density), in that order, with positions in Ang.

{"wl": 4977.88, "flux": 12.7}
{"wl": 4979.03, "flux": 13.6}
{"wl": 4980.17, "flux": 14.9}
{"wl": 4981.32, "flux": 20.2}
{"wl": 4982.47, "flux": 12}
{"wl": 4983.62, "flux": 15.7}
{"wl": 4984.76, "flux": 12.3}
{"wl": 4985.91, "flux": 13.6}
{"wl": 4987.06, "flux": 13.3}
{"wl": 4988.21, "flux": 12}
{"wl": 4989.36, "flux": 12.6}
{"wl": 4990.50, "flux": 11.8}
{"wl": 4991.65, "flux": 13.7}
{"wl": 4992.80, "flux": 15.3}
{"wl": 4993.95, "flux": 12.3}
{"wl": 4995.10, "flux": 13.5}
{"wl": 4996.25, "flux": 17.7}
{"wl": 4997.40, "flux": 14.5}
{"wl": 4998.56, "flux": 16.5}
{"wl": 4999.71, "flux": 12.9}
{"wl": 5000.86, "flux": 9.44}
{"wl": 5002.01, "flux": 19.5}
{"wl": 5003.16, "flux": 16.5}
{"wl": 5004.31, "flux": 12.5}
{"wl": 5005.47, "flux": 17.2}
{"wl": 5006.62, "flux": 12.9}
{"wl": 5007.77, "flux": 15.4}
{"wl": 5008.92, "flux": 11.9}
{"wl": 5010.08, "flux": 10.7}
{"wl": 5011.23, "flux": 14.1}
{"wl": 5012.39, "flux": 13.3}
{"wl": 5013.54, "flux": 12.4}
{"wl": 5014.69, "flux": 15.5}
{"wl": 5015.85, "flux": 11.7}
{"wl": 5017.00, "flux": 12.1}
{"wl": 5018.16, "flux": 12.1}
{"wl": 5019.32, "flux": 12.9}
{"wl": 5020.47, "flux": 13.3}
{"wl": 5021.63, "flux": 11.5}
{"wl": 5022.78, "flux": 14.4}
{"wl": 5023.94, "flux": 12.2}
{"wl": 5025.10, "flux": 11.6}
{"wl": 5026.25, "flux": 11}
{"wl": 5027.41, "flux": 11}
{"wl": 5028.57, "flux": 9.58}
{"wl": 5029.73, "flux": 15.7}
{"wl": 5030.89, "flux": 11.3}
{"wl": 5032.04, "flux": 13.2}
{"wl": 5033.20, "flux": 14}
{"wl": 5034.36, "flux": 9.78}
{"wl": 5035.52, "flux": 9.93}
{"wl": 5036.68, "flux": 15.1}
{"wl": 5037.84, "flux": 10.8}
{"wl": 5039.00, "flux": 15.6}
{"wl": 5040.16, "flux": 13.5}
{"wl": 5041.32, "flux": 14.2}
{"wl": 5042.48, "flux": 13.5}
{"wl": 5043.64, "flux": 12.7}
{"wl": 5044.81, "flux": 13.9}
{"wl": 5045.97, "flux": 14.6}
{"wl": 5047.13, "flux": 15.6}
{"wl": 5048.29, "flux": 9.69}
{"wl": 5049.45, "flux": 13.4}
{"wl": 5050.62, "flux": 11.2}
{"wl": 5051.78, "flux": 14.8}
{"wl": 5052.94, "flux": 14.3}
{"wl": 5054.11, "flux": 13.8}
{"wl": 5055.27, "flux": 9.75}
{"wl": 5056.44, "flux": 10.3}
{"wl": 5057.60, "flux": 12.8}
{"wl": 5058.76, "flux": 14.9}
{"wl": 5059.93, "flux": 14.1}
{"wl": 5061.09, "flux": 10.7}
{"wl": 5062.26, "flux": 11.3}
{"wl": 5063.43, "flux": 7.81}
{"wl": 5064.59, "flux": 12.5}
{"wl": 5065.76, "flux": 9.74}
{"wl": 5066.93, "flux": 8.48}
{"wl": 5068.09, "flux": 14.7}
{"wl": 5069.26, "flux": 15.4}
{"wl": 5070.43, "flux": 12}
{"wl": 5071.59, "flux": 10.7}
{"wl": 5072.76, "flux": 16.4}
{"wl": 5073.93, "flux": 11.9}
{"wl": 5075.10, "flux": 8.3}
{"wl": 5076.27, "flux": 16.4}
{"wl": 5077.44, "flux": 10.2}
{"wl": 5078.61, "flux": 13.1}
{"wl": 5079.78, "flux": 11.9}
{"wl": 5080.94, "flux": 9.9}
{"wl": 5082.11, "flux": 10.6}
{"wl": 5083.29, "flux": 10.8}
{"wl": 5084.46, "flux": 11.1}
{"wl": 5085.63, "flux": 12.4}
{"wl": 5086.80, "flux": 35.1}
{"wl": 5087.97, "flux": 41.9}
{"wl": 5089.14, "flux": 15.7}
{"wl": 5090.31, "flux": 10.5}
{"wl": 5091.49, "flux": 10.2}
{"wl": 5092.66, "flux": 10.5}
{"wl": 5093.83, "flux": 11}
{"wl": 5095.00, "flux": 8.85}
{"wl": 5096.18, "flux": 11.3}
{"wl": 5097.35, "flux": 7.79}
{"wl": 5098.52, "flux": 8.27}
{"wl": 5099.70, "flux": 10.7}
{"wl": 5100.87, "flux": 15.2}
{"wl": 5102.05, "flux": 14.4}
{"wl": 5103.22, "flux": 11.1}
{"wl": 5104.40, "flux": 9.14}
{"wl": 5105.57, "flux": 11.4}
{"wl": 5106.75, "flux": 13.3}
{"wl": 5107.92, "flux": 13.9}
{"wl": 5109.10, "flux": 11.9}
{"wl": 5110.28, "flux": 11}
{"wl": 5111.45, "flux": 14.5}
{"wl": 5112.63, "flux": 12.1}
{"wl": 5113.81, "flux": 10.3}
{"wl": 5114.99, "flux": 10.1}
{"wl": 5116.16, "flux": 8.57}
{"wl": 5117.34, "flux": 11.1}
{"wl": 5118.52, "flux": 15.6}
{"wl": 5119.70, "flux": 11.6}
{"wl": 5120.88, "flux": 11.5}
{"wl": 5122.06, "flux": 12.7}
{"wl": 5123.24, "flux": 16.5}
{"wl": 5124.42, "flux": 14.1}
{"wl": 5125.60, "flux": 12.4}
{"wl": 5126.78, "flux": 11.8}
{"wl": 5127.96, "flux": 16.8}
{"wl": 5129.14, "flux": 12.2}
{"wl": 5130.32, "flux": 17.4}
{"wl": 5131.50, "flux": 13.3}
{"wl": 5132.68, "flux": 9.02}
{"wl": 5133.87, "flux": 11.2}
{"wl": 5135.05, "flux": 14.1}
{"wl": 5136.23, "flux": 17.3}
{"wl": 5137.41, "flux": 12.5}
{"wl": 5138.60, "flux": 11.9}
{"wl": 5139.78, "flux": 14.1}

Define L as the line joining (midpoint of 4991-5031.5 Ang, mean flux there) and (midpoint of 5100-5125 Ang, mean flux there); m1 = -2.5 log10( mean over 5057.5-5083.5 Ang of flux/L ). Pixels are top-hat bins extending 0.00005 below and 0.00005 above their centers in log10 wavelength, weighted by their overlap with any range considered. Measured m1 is 0.07 mag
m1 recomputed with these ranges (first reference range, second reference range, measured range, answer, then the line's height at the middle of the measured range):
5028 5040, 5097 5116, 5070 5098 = -0.156 mag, 11.9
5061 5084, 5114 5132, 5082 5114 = -0.099 mag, 12.3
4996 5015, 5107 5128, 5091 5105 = 0.191 mag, 12.8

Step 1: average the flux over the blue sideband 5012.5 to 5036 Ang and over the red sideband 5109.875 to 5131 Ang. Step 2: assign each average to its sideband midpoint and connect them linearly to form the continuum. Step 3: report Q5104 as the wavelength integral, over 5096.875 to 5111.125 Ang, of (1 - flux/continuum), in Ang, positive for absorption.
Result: 1.27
